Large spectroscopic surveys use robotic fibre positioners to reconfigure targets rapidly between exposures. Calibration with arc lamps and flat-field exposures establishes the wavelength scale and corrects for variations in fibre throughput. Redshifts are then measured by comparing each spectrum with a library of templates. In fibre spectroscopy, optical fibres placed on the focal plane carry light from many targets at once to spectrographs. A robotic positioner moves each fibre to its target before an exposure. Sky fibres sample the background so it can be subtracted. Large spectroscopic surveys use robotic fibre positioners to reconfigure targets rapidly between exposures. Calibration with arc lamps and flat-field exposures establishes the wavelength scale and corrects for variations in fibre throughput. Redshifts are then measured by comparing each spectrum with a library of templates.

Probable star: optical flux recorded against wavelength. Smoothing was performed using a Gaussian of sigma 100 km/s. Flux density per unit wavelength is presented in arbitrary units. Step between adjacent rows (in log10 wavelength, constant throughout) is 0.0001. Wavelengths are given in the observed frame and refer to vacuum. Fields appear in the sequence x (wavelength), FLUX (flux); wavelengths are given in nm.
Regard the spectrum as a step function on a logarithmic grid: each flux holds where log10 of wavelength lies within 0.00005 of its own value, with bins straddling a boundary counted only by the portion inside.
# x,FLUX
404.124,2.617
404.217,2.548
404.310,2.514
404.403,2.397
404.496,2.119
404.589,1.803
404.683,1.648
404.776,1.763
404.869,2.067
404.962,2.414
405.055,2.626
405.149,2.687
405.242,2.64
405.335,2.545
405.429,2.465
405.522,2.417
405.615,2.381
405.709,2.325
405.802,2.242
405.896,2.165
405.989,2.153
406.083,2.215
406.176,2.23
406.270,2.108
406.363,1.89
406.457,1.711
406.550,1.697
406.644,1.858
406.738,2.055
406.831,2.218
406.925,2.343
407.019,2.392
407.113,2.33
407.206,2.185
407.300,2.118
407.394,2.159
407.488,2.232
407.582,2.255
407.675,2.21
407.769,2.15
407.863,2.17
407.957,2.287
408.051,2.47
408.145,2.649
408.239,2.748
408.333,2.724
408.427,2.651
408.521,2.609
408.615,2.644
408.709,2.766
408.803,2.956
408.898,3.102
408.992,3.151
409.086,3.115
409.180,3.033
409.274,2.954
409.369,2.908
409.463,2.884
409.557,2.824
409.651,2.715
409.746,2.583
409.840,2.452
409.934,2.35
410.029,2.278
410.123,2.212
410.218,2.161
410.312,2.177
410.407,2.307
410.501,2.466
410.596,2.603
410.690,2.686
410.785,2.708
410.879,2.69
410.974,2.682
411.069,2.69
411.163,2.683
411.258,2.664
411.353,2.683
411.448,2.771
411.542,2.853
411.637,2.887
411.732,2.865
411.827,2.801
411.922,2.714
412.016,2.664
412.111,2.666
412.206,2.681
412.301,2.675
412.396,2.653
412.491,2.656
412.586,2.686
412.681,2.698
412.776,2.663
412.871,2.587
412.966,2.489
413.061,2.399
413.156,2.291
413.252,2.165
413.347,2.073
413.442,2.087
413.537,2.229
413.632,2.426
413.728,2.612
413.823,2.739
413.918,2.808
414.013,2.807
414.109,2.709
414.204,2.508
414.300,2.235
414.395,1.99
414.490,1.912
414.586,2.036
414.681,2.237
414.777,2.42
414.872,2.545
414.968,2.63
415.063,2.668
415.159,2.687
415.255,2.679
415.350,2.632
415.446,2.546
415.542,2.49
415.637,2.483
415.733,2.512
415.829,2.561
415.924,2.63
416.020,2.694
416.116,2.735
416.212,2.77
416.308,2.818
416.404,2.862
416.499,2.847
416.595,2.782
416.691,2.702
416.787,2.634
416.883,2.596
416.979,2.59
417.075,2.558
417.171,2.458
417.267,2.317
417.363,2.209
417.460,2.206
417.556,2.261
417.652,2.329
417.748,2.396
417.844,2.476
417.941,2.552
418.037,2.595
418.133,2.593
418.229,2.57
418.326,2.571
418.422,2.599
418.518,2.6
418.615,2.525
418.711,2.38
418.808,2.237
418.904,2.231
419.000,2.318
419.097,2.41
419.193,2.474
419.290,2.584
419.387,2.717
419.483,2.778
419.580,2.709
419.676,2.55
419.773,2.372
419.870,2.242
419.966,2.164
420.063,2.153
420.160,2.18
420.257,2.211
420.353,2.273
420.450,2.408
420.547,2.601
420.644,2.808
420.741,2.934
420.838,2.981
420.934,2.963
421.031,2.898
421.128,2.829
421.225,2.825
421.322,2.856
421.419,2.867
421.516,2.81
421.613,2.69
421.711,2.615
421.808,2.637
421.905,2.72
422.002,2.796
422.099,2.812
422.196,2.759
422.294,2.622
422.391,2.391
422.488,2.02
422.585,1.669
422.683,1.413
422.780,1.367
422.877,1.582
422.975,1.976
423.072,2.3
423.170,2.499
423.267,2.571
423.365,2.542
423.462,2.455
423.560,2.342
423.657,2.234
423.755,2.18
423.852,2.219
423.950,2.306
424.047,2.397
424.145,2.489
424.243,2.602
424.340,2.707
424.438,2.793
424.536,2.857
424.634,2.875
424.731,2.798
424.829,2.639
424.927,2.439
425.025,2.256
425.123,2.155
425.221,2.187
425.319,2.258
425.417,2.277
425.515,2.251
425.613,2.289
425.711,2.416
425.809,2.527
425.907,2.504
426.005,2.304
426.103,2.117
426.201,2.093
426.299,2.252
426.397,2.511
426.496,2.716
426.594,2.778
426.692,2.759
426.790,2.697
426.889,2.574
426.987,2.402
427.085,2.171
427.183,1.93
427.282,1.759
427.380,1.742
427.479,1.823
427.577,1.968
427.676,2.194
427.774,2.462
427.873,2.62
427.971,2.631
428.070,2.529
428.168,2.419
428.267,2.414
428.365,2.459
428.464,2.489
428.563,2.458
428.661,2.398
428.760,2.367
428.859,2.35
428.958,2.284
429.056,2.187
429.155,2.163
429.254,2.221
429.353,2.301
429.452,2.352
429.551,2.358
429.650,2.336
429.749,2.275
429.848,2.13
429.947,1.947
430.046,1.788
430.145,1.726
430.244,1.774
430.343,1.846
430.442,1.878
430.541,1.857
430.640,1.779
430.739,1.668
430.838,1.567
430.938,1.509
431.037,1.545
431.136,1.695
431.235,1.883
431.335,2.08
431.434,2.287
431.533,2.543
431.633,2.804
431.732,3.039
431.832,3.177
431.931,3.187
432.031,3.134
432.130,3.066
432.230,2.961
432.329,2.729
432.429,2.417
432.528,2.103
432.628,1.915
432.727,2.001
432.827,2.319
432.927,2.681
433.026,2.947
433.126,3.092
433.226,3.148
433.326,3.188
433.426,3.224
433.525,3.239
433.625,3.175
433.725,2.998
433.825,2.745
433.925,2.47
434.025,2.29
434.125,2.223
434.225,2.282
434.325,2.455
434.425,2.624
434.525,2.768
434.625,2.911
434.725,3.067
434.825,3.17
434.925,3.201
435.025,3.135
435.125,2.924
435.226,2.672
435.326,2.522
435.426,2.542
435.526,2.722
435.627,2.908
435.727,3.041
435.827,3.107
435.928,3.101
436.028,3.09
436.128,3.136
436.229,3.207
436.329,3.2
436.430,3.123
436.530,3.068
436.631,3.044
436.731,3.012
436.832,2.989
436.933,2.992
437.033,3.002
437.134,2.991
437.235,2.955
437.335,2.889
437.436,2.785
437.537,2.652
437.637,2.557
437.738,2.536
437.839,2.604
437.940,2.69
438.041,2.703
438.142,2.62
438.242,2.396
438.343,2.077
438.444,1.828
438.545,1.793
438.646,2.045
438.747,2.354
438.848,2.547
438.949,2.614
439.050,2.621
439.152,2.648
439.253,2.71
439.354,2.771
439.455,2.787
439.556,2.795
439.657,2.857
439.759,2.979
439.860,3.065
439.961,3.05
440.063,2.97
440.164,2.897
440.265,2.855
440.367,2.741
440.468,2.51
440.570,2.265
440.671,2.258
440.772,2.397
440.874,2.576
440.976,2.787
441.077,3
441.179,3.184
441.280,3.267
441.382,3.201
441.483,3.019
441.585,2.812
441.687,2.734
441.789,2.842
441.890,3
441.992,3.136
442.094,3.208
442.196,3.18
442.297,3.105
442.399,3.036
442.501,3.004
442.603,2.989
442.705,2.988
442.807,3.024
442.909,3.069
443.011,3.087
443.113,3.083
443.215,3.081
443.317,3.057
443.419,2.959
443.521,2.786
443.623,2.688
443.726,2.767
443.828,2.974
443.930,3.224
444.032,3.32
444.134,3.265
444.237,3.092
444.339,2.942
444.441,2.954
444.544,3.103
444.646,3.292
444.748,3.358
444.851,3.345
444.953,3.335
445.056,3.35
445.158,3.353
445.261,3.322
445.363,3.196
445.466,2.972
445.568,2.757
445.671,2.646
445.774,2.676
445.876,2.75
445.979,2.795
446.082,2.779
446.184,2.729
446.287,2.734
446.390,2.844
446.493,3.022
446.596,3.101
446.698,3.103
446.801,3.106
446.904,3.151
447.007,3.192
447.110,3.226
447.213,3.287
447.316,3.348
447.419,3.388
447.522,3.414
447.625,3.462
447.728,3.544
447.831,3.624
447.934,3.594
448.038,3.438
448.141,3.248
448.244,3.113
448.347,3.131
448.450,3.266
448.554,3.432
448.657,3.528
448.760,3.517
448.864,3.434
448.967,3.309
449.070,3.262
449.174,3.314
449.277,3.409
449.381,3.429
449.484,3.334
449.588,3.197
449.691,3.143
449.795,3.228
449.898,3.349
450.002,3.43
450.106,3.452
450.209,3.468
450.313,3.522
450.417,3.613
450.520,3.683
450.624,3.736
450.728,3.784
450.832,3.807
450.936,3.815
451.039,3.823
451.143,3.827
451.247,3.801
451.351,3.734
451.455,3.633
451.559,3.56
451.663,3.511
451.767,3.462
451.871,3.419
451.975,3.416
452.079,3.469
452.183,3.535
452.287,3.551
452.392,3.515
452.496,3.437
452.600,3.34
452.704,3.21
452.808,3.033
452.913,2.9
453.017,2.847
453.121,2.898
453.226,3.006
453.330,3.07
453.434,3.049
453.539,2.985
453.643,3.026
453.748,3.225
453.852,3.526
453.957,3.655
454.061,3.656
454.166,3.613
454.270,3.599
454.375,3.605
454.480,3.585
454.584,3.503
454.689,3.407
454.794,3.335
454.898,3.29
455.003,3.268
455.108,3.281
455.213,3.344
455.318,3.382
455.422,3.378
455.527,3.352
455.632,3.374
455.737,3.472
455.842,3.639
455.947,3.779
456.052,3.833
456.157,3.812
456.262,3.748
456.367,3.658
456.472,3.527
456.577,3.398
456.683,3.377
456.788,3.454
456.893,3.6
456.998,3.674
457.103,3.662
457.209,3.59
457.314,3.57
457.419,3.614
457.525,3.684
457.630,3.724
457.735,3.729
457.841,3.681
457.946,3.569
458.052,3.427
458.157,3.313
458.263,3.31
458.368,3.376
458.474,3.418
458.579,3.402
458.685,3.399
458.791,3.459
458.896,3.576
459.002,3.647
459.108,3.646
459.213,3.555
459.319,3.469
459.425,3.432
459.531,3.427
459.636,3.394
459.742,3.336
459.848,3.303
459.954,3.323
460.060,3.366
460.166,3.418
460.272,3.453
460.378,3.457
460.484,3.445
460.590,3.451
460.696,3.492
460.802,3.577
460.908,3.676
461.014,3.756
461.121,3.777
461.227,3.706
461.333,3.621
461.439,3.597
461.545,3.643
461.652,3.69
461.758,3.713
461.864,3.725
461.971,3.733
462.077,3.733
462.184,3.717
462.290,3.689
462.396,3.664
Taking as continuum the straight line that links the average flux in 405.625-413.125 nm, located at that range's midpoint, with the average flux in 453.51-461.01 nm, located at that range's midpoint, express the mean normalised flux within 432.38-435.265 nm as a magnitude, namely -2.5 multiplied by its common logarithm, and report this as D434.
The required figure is 0.10 mag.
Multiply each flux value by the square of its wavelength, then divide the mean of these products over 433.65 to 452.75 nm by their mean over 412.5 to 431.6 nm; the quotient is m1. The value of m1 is 1.4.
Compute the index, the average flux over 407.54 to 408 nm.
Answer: 2.22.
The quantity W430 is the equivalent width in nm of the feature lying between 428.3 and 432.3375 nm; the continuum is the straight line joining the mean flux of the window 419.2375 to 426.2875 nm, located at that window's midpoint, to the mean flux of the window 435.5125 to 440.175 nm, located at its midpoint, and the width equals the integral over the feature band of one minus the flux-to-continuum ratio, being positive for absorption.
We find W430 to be 0.56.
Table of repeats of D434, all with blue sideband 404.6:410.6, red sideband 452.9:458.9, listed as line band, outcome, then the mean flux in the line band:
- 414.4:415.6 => 0.052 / 2.44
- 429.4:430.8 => 0.410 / 1.98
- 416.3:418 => 0.033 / 2.53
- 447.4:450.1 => -0.025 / 3.37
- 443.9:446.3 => 0.053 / 3.06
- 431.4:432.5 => 0.031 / 2.84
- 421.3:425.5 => 0.138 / 2.41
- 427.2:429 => 0.235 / 2.29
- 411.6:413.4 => -0.037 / 2.59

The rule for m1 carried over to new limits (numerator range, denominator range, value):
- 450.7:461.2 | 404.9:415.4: 1.73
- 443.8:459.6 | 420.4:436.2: 1.52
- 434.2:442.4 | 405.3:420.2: 1.27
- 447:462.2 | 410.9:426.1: 1.64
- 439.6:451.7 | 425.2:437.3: 1.34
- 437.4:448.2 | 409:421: 1.31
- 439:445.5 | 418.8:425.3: 1.32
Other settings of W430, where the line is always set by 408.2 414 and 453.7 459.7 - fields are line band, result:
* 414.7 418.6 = 0.25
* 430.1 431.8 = 0.58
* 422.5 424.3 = 0.44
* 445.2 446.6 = 0.18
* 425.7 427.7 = 0.44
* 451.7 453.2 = 0.06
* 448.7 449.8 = 0.01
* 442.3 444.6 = 0.17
